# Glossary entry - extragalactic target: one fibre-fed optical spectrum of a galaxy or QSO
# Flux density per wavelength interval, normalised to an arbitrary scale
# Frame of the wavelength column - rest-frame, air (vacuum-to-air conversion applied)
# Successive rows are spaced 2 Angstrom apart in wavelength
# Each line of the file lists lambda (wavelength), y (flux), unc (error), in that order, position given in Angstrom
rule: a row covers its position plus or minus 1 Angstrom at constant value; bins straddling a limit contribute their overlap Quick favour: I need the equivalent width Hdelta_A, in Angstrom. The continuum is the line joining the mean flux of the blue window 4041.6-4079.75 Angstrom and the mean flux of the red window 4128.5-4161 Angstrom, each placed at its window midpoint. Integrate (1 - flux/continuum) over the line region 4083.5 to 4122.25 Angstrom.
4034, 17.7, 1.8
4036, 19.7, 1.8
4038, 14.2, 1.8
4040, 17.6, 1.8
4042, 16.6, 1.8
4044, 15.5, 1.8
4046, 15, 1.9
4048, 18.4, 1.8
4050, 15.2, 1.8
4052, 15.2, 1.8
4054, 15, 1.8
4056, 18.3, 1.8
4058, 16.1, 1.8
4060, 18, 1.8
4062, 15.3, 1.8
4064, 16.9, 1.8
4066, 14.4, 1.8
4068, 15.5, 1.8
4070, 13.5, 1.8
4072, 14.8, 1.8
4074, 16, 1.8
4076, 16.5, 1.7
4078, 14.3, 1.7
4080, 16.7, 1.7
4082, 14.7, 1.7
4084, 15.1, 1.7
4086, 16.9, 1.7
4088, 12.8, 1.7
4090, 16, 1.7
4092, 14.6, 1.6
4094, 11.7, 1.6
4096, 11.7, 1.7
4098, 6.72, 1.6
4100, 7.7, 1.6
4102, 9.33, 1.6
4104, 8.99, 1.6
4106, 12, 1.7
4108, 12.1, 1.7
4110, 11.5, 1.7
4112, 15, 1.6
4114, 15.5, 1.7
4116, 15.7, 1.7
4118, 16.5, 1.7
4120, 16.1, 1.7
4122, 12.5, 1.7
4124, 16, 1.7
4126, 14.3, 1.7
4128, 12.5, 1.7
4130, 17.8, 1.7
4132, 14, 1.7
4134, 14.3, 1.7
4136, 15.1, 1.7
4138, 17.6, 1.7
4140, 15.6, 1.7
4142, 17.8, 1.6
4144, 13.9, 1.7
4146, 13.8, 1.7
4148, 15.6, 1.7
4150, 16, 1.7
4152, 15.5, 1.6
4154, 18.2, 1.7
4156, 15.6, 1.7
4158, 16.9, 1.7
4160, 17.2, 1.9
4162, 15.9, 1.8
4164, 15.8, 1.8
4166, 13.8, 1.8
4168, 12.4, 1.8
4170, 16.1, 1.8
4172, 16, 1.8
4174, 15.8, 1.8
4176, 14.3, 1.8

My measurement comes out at 7.2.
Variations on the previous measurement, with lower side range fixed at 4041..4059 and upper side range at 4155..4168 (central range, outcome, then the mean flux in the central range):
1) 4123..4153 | 0.75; 15.3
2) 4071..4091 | 0.77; 15.4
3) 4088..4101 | 3.61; 11.5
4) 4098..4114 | 4.94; 11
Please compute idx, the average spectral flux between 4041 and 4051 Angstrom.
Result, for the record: 16.1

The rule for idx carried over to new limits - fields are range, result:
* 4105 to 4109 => 12.1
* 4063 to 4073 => 15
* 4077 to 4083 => 15.2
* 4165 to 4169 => 13.1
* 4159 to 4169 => 15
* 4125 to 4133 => 14.7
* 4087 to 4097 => 13.4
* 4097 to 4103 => 7.92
